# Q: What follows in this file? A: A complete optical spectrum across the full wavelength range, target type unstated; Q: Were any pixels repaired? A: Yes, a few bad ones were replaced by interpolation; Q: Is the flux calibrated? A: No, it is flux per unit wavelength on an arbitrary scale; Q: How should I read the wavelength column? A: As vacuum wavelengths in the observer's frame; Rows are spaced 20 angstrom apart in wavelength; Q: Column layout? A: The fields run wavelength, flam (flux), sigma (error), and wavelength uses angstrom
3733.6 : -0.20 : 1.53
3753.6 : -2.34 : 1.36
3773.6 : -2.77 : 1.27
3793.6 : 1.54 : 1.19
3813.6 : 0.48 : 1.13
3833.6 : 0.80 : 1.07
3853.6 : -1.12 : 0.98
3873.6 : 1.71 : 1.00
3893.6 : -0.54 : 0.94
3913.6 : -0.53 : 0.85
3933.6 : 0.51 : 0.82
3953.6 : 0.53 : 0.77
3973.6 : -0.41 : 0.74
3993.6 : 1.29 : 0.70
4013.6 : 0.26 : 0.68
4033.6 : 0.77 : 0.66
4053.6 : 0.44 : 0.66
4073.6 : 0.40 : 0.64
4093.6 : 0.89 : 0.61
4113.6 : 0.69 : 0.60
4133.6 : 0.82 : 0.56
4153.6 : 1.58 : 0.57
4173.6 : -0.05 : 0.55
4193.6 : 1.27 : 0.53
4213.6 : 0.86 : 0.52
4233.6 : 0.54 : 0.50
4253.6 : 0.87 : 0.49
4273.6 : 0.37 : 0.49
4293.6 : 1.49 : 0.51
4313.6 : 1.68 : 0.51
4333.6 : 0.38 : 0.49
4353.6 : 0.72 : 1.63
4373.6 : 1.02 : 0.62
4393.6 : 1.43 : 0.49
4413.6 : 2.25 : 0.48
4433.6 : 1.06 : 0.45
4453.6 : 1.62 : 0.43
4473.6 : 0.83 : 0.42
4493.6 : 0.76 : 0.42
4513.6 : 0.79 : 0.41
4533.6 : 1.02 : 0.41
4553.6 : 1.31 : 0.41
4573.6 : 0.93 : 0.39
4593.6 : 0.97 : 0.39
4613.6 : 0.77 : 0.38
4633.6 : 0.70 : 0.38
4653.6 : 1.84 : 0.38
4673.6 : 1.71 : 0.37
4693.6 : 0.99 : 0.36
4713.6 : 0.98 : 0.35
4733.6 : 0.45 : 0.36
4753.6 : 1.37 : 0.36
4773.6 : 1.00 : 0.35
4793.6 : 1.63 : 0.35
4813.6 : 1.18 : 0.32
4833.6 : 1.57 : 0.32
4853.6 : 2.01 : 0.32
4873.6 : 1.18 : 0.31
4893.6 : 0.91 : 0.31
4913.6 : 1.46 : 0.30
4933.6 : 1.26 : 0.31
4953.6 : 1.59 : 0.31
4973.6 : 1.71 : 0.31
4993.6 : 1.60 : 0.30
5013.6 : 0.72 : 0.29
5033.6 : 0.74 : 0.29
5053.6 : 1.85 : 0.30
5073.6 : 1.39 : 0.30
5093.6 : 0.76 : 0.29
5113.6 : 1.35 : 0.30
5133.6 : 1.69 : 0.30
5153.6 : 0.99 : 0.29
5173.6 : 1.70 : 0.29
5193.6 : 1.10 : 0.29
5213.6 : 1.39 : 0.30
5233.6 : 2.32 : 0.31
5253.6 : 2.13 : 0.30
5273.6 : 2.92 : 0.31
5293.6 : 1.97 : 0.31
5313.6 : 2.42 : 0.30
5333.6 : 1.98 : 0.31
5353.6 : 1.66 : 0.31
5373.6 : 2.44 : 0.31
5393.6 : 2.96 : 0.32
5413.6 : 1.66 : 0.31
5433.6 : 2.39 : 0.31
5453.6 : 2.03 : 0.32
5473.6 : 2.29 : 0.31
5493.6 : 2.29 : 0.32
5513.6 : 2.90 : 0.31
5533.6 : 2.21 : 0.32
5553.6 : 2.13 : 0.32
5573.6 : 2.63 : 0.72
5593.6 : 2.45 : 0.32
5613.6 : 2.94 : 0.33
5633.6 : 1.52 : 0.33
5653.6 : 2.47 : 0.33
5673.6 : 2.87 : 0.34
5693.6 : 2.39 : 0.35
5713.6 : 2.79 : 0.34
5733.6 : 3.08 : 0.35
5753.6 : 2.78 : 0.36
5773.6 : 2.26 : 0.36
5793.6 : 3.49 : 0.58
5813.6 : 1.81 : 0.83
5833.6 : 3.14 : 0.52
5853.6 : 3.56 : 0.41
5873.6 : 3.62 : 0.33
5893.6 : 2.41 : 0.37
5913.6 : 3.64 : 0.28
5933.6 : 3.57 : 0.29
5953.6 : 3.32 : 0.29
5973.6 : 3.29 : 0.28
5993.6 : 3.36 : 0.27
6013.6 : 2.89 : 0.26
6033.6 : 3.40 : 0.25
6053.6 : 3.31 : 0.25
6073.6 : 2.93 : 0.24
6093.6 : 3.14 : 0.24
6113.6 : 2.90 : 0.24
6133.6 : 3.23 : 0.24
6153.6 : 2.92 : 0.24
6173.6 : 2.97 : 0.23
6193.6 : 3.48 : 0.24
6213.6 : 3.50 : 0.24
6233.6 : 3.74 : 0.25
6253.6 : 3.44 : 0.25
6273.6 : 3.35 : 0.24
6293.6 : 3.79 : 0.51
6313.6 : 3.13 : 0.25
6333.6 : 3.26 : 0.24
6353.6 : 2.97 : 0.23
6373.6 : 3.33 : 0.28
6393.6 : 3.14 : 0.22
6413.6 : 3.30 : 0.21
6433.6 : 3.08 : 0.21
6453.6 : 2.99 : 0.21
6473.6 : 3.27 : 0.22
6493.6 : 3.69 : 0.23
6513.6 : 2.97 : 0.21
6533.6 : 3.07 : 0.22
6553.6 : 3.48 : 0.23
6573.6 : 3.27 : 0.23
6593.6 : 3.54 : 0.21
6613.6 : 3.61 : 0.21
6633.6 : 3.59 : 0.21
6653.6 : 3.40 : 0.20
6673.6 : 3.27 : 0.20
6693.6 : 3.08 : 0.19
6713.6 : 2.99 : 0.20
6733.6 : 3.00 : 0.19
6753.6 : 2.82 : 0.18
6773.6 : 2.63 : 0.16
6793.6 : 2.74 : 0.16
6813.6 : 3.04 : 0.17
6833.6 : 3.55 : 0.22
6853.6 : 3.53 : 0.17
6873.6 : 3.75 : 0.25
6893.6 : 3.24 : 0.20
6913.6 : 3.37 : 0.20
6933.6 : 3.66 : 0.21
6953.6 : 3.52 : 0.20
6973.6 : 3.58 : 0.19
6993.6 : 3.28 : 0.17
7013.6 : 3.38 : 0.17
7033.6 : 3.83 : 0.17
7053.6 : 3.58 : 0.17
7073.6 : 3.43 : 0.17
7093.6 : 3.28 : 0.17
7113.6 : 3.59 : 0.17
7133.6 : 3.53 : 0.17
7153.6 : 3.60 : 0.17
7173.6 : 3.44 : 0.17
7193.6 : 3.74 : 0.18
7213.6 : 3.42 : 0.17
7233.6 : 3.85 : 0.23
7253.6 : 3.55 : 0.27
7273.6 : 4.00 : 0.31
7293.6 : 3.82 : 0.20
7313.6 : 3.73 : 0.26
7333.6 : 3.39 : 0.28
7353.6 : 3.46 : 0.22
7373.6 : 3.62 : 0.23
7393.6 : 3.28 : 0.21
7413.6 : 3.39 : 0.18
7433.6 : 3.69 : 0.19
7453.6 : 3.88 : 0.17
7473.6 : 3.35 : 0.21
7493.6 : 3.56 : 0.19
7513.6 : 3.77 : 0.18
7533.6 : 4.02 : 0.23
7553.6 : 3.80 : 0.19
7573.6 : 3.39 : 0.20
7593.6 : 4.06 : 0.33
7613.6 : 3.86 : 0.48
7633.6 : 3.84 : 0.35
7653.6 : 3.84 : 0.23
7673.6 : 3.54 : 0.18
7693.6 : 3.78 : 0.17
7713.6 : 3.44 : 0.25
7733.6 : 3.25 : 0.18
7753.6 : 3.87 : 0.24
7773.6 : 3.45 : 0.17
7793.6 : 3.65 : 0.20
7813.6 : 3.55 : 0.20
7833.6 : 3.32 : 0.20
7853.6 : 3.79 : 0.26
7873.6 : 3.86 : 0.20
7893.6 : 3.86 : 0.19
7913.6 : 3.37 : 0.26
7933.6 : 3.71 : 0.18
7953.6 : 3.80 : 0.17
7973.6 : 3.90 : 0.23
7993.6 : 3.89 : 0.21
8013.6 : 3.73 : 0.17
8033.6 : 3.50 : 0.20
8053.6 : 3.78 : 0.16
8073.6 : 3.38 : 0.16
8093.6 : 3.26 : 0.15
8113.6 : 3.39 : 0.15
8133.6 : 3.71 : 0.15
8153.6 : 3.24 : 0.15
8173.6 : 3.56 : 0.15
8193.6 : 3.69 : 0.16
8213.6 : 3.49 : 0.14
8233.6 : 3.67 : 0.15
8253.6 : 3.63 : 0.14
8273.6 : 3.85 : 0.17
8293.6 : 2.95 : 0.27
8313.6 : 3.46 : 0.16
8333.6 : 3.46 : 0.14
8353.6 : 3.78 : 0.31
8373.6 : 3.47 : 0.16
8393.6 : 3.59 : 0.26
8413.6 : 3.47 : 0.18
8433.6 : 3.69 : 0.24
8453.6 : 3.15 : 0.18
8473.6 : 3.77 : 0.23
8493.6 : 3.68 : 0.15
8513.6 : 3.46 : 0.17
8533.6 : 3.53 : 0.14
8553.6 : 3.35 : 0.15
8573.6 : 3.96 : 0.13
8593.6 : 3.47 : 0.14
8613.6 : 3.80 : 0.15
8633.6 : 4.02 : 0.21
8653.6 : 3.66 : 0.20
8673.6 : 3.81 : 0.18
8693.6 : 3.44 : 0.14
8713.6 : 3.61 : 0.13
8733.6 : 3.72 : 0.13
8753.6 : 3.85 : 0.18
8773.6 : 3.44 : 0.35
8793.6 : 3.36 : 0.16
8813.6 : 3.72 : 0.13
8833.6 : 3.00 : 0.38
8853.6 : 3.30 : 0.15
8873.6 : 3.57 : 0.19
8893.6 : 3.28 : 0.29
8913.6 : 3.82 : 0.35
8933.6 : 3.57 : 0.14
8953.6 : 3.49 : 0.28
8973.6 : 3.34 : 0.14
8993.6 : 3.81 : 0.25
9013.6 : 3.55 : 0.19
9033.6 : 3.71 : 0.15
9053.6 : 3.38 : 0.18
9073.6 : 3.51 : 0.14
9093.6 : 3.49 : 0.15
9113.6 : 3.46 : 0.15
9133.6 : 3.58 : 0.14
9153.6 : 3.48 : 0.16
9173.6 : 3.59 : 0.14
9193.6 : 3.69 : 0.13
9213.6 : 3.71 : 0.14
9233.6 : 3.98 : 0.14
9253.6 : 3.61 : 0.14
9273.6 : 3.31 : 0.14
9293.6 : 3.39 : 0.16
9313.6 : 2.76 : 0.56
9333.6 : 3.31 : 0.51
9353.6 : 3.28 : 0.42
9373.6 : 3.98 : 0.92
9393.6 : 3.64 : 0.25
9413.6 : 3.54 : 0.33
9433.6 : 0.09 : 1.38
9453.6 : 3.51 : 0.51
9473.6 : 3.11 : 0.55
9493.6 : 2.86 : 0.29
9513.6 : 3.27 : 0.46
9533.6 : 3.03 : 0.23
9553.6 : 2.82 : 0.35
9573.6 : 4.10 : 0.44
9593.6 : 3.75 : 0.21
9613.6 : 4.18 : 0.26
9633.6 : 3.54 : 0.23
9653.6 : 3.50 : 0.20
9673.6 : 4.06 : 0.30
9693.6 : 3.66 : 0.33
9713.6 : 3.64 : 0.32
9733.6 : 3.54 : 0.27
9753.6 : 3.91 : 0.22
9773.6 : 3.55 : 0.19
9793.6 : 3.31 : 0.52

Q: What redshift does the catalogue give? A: 0.31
